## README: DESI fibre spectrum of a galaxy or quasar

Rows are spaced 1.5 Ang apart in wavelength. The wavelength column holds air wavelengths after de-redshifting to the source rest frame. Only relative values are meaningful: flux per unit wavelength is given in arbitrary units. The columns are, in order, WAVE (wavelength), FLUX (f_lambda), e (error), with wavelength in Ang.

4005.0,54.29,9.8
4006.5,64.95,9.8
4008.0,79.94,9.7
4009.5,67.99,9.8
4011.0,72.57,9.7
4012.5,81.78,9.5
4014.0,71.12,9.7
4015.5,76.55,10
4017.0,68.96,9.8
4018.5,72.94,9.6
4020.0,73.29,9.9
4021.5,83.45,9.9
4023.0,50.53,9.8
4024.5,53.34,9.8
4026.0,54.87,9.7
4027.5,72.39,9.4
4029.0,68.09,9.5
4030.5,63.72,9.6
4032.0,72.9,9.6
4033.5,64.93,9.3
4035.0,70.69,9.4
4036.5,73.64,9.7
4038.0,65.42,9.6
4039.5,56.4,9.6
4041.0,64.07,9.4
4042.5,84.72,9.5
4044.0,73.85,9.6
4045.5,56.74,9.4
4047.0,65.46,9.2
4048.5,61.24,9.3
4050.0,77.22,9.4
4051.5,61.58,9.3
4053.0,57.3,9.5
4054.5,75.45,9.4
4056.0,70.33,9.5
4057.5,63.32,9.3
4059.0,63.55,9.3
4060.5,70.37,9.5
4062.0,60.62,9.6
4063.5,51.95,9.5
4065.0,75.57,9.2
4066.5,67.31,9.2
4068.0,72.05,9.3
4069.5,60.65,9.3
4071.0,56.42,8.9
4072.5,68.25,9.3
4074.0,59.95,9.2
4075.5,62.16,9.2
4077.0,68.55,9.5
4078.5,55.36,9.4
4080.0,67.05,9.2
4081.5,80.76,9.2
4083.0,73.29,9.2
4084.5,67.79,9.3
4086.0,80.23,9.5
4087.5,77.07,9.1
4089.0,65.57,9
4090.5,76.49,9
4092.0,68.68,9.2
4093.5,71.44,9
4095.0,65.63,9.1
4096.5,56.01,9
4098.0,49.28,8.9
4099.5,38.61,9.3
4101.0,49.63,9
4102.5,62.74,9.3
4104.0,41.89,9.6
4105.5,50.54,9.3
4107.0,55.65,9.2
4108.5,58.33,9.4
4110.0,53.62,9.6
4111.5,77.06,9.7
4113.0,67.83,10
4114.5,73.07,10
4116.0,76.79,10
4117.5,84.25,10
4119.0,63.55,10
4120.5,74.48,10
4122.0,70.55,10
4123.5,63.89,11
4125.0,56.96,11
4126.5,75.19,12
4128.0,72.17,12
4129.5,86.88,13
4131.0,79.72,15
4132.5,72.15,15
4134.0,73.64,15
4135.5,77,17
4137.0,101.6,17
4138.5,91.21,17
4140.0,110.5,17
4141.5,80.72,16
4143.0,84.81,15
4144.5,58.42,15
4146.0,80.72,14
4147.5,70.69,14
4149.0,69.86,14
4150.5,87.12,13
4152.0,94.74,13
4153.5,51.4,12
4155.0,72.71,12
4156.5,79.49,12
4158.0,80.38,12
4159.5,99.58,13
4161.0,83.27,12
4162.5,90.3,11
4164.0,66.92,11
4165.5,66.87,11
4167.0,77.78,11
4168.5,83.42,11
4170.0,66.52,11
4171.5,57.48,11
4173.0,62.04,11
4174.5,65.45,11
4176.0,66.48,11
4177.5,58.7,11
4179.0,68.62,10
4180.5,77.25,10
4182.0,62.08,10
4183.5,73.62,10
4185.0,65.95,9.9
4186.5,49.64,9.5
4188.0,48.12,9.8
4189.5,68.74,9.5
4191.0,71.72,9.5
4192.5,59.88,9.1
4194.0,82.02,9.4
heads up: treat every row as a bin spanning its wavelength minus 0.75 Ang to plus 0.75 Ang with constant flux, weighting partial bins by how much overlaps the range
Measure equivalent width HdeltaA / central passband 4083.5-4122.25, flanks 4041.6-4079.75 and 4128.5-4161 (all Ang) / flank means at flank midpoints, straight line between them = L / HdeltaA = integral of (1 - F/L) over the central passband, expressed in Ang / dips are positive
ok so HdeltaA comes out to 4.68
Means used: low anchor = 65.6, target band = 64.5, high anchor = 81.1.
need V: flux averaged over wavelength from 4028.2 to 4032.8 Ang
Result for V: 68.2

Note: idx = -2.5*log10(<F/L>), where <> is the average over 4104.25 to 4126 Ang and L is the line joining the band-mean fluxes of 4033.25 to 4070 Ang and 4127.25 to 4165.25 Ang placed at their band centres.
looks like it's 0.16 mag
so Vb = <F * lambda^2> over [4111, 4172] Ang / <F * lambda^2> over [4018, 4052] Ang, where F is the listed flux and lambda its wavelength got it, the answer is 1.21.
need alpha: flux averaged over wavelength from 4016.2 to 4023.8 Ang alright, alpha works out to 69.8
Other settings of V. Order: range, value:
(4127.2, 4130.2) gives 79.3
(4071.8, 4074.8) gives 64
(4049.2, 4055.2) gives 67.8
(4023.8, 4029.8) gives 62.3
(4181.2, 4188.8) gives 60.1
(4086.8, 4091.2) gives 73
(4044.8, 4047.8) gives 61.2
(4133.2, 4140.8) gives 90.6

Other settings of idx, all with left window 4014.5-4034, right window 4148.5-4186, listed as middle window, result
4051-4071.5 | 0.06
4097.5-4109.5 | 0.35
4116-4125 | 0.01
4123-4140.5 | -0.12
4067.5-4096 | 0.02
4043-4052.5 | 0.03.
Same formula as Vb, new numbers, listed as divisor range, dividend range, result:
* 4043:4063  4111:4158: 1.21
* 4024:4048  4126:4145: 1.30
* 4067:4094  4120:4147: 1.18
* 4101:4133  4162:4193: 1.03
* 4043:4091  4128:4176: 1.21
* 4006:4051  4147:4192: 1.11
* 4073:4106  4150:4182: 1.21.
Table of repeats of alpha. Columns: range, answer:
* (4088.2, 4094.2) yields 70.6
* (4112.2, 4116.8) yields 72.7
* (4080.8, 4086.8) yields 75.5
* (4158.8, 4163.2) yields 91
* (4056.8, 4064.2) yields 62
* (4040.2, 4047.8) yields 68.8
